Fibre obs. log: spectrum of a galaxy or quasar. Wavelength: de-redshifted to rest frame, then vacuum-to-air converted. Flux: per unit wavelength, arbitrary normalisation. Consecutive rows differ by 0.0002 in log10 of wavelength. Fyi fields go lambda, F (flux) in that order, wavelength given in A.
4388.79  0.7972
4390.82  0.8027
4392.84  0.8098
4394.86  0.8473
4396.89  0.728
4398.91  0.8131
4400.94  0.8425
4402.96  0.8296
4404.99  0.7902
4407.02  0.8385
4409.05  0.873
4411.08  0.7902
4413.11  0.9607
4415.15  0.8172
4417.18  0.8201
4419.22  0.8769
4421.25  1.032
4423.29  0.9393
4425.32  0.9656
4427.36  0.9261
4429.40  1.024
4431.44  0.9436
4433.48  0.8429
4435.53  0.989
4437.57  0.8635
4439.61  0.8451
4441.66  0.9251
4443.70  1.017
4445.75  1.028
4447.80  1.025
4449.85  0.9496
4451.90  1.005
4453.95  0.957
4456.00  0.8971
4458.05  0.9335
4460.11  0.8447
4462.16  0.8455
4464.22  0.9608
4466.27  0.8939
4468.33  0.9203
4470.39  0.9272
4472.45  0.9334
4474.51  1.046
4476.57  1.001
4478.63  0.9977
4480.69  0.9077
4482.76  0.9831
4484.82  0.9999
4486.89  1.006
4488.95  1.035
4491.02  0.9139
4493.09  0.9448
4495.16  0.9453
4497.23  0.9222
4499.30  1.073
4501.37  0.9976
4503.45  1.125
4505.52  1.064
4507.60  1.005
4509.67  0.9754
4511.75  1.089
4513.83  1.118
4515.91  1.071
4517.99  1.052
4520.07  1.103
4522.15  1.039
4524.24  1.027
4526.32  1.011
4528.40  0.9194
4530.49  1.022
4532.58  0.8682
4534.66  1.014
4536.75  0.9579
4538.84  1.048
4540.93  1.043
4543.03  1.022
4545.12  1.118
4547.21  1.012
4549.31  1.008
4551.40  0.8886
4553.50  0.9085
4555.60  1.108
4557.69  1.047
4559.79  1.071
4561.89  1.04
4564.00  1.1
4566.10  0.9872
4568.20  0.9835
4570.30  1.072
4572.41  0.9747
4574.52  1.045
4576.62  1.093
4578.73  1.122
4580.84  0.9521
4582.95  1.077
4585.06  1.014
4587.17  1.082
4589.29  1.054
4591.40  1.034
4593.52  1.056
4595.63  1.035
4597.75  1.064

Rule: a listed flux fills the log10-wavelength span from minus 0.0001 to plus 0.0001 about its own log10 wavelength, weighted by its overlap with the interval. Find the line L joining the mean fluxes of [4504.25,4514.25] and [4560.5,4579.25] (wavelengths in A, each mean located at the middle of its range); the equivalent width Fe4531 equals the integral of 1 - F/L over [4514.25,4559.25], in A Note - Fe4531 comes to 1.3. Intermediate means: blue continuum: 1.05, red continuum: 1.04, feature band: 1.02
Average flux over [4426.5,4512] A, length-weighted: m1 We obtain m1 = 0.964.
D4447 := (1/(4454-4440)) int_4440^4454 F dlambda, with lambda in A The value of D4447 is 0.982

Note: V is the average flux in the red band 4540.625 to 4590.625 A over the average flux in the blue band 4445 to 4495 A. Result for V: 1.08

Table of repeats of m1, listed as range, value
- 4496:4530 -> 1.04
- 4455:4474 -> 0.91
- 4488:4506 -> 1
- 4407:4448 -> 0.921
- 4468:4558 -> 1.01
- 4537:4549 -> 1.04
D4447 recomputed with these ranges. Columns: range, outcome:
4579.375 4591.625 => 1.04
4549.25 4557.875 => 0.986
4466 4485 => 0.962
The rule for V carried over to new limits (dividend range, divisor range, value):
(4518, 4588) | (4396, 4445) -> 1.15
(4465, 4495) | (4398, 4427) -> 1.11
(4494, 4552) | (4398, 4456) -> 1.12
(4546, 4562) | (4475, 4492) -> 1.03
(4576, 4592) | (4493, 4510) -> 1.04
